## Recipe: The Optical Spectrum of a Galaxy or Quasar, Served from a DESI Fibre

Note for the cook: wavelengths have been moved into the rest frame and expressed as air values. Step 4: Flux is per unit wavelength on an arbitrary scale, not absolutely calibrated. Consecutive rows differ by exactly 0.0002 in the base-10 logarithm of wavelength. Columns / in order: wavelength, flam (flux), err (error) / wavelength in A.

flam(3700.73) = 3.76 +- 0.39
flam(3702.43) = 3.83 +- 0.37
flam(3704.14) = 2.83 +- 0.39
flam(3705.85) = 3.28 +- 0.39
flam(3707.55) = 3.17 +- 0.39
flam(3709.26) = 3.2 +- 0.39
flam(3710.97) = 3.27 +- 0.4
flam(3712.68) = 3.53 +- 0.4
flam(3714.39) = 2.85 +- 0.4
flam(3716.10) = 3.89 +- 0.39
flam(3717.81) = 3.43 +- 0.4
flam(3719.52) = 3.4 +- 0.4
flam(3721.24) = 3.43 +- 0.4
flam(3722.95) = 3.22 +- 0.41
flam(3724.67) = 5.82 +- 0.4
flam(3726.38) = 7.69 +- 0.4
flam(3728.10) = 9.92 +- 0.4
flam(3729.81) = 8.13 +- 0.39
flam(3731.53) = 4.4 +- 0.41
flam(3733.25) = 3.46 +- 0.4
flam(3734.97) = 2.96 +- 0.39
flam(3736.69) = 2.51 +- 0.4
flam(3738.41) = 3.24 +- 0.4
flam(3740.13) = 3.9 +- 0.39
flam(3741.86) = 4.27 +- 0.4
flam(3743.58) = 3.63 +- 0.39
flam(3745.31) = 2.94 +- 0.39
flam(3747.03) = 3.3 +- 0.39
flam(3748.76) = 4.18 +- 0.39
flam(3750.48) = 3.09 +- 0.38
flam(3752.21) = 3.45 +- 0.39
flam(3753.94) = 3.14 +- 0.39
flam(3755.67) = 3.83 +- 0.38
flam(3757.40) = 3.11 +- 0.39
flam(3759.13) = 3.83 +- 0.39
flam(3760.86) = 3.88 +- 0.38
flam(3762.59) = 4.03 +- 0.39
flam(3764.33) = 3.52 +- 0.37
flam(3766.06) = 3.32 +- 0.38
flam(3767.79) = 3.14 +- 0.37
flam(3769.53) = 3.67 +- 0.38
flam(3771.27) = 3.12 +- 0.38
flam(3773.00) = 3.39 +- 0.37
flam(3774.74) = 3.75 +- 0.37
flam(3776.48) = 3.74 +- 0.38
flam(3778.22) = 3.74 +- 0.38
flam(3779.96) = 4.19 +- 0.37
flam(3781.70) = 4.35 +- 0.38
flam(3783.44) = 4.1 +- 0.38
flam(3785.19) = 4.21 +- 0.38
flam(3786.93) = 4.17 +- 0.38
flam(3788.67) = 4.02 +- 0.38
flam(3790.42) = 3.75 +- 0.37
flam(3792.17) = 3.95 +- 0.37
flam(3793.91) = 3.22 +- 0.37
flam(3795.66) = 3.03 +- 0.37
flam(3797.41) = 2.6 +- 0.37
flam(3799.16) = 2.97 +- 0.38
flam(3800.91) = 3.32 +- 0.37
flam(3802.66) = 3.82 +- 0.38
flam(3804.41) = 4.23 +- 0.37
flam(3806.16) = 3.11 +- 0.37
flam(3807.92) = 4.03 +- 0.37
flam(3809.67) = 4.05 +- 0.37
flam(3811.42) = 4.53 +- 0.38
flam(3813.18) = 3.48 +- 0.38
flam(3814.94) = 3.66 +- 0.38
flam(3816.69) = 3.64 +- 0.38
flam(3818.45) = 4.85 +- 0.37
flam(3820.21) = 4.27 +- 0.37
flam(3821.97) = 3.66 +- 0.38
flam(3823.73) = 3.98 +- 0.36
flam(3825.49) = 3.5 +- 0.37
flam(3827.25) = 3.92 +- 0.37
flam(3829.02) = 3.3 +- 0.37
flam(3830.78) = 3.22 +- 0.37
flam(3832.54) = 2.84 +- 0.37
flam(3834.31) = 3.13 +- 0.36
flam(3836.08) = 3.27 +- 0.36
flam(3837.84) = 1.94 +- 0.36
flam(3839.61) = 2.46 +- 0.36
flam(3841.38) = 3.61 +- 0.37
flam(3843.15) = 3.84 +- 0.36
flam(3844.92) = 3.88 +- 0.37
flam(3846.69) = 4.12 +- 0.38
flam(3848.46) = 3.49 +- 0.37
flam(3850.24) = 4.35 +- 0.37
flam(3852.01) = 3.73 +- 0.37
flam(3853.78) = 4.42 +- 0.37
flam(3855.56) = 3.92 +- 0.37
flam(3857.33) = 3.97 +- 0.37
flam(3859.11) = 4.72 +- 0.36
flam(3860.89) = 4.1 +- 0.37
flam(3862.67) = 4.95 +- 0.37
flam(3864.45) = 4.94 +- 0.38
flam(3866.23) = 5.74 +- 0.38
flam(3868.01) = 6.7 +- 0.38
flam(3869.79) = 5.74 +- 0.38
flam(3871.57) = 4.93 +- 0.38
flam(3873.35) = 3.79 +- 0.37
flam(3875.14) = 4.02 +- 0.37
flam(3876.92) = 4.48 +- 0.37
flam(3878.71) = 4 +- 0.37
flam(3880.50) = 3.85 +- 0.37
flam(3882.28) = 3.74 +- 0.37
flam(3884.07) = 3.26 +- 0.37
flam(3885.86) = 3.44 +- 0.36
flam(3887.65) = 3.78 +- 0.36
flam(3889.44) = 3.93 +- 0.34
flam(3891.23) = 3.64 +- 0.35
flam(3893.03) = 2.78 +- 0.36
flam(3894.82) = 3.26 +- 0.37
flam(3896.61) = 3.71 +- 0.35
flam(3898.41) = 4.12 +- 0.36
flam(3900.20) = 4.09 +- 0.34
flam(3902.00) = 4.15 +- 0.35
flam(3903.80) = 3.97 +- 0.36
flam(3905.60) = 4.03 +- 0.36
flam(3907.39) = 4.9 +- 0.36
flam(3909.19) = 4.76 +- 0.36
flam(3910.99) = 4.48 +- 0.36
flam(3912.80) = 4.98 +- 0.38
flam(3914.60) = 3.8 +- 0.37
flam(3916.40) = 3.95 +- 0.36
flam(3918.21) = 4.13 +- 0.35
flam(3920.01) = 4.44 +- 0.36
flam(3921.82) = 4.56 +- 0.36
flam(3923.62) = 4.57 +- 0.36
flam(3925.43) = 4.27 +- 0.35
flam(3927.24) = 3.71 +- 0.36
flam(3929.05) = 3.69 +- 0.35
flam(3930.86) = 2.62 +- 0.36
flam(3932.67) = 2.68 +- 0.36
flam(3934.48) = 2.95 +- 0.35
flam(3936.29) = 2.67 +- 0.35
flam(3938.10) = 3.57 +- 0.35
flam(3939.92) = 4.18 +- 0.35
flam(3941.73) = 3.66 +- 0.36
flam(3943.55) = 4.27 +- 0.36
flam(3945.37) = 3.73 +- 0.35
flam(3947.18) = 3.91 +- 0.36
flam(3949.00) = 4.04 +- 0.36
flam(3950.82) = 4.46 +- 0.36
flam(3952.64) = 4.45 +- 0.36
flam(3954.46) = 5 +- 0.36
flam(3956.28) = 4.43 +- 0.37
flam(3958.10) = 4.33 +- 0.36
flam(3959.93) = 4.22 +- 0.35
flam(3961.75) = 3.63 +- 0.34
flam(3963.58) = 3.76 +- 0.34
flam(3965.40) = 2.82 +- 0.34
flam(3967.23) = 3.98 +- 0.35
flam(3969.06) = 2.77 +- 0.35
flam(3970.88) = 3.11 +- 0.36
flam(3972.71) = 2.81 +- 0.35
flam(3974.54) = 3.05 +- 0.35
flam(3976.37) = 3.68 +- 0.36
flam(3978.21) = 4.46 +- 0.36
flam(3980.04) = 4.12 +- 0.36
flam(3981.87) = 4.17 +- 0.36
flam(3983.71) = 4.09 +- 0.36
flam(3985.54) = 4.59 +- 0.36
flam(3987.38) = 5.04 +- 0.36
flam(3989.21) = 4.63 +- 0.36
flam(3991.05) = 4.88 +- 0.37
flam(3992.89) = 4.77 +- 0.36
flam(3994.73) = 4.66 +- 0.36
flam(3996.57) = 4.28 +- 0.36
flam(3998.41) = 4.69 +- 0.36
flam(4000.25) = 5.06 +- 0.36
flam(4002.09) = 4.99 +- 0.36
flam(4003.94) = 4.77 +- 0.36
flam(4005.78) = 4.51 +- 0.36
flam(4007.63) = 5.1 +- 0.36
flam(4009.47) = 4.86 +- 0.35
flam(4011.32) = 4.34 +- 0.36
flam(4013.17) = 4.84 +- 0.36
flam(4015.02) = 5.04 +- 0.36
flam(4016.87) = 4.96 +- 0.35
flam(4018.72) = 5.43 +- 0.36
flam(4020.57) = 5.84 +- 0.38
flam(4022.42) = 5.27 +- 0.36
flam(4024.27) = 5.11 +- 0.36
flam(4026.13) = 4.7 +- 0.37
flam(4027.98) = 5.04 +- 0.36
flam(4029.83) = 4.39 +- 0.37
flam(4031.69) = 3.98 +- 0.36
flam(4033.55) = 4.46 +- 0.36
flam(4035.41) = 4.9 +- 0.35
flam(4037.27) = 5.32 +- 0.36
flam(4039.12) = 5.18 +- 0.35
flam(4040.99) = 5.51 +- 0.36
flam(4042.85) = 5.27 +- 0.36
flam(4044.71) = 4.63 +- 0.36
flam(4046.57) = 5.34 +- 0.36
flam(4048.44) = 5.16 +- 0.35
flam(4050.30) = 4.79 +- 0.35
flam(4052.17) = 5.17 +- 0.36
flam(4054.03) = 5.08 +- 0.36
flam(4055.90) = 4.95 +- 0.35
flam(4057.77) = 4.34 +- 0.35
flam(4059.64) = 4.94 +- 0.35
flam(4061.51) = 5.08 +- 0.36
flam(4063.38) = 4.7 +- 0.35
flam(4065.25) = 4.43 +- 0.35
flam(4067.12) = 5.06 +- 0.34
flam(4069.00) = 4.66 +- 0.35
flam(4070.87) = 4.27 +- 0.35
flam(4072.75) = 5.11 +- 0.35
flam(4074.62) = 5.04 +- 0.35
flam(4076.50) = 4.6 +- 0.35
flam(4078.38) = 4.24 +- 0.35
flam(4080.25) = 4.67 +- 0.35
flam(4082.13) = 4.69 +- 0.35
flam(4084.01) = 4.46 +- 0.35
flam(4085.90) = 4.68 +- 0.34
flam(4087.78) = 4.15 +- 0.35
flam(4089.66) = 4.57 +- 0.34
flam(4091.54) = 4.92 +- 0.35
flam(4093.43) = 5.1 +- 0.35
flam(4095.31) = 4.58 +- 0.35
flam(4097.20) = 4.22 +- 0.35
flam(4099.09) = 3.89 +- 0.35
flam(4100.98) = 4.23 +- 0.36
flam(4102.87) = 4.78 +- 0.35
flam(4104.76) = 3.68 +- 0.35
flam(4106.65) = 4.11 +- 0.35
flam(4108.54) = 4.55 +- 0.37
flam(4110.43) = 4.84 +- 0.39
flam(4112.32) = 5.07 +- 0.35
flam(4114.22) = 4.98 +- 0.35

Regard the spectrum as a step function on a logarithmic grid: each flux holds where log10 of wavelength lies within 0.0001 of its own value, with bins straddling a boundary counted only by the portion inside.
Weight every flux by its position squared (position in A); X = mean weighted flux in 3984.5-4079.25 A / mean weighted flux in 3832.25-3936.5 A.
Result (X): 1.3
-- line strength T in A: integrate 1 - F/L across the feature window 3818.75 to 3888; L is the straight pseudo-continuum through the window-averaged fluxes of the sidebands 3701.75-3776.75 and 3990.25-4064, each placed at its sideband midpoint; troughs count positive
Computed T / 4.75 A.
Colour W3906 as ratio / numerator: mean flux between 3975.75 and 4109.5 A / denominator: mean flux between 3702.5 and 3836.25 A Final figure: 1.2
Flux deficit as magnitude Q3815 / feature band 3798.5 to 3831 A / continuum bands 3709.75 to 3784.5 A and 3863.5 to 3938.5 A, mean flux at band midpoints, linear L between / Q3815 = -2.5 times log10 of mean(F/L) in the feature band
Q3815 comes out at 0.06 mag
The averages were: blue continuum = 3.94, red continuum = 4.07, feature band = 3.78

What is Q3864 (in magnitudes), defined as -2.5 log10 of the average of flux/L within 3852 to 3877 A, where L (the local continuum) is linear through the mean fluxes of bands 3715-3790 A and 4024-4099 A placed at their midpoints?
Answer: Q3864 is -0.10 mag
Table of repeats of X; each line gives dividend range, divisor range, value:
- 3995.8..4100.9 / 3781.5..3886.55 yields 1.37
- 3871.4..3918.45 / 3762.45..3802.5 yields 1.17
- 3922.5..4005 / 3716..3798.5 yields 1.14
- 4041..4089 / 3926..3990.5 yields 1.32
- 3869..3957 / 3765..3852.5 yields 1.16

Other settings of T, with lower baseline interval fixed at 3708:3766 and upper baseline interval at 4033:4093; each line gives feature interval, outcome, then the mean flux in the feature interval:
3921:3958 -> 5.2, 3.88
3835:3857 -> 3.5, 3.59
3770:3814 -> 4.5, 3.71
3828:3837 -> 2.3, 3.16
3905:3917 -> 0.0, 4.44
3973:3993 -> 1.6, 4.25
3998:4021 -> -1.2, 4.94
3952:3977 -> 4.7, 3.71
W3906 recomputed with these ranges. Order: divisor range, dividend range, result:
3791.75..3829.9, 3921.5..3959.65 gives 1.06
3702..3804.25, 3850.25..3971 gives 1.06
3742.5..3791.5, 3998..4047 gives 1.35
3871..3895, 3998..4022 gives 1.32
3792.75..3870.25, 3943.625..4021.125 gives 1.12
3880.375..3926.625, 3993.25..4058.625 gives 1.22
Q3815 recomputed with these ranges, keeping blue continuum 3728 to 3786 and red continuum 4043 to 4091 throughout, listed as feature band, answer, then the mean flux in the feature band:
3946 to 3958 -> 0.01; 4.37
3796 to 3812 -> 0.11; 3.59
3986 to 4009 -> -0.05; 4.78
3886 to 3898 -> 0.20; 3.54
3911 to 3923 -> 0.00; 4.33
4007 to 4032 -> -0.07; 4.94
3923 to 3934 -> 0.22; 3.54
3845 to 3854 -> 0.04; 3.98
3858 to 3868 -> -0.21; 5.03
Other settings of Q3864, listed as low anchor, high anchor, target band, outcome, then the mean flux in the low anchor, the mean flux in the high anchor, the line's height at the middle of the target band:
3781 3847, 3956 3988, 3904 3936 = -0.07 mag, 3.63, 3.81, 3.75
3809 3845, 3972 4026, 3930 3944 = 0.28 mag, 3.56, 4.63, 4.25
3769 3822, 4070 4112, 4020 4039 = -0.12 mag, 3.76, 4.53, 4.37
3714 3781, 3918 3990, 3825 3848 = 0.19 mag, 3.97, 3.88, 3.93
